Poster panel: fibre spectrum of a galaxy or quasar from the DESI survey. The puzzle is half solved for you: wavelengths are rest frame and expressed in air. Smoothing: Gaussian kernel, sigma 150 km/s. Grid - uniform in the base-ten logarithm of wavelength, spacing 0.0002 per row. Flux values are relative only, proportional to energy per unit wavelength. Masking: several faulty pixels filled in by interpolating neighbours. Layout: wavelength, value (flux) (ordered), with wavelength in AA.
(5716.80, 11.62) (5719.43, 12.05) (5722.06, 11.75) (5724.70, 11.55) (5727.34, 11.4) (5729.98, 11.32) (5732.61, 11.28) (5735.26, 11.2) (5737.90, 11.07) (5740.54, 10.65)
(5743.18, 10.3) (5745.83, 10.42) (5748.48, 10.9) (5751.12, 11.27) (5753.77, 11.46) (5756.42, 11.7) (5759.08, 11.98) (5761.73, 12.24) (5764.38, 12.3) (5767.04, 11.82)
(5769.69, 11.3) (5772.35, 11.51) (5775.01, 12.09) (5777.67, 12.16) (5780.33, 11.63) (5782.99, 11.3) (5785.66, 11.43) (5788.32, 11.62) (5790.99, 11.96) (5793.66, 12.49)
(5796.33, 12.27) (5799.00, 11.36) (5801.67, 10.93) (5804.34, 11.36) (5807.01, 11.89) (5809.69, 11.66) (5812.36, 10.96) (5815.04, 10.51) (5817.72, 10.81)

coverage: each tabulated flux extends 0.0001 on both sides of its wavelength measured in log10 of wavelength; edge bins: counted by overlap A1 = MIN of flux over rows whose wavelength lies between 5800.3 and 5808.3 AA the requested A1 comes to 10.93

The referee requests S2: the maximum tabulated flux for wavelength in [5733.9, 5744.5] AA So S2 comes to 11.2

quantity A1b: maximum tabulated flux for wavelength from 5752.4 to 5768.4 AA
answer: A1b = 12.3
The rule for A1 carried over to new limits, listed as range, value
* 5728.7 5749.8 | 10.3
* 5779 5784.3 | 11.3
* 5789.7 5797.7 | 11.96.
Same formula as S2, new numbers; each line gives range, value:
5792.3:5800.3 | 12.49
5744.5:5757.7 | 11.7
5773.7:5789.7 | 12.16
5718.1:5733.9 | 12.05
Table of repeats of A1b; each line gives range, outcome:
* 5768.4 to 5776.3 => 12.09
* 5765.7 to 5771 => 11.82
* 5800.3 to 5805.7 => 11.36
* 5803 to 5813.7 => 11.89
